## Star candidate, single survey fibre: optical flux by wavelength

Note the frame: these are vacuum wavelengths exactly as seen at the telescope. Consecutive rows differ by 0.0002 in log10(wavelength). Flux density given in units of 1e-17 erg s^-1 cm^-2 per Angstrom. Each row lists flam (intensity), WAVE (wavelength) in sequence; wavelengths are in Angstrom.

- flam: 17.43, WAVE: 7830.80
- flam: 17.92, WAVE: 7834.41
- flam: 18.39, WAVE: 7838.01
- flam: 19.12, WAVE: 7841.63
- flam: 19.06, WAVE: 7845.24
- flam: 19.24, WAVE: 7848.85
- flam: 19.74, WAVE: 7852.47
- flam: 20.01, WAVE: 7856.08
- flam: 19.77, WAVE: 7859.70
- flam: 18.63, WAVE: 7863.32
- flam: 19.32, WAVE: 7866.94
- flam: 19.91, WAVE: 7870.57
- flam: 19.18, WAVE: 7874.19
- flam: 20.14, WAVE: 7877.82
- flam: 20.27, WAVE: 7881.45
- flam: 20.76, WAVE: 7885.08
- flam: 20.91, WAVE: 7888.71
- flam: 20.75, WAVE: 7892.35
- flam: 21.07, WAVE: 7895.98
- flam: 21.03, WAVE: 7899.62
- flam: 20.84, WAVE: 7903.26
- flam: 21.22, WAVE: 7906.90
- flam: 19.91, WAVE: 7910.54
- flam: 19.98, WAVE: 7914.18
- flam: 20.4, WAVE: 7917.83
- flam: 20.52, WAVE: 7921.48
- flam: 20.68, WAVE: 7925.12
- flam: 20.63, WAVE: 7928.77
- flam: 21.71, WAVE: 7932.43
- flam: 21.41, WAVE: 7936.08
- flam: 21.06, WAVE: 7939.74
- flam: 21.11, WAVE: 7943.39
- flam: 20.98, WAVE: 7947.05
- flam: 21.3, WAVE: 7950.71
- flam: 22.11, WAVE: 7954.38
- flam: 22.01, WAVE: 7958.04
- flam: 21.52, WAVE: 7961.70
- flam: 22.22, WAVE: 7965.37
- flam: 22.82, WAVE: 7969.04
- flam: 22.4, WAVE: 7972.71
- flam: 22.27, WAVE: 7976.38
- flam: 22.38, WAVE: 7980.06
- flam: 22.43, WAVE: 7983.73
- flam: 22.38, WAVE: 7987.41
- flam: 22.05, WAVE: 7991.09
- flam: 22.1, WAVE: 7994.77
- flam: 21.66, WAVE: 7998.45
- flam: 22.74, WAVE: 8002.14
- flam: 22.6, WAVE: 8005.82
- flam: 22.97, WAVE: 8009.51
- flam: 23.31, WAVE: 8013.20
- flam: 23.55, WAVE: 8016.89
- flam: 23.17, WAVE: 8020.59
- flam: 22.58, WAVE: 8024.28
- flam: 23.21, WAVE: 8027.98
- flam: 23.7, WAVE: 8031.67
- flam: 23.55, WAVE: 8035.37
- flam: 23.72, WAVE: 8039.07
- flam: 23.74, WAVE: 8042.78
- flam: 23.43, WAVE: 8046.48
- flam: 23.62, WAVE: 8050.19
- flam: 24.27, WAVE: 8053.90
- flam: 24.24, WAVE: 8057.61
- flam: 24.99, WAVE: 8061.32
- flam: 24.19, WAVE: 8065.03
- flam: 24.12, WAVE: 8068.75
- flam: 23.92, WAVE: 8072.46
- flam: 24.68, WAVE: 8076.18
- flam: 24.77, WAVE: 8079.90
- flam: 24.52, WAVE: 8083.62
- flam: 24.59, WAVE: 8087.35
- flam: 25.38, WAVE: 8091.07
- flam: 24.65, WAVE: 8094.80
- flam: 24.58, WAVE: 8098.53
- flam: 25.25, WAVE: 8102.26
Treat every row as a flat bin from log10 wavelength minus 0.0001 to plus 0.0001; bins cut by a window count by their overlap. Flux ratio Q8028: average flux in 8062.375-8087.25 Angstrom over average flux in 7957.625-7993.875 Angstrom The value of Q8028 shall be 1.1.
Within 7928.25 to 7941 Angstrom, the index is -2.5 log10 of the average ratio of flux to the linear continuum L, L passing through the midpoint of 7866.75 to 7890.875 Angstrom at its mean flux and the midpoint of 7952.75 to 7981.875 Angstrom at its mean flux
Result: 0.010 mag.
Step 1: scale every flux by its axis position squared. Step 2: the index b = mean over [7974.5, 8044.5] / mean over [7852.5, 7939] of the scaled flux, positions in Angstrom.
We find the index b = 1.2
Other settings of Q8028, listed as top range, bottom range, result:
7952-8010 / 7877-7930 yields 1.08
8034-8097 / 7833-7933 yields 1.21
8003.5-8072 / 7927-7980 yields 1.09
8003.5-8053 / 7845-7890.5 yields 1.18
